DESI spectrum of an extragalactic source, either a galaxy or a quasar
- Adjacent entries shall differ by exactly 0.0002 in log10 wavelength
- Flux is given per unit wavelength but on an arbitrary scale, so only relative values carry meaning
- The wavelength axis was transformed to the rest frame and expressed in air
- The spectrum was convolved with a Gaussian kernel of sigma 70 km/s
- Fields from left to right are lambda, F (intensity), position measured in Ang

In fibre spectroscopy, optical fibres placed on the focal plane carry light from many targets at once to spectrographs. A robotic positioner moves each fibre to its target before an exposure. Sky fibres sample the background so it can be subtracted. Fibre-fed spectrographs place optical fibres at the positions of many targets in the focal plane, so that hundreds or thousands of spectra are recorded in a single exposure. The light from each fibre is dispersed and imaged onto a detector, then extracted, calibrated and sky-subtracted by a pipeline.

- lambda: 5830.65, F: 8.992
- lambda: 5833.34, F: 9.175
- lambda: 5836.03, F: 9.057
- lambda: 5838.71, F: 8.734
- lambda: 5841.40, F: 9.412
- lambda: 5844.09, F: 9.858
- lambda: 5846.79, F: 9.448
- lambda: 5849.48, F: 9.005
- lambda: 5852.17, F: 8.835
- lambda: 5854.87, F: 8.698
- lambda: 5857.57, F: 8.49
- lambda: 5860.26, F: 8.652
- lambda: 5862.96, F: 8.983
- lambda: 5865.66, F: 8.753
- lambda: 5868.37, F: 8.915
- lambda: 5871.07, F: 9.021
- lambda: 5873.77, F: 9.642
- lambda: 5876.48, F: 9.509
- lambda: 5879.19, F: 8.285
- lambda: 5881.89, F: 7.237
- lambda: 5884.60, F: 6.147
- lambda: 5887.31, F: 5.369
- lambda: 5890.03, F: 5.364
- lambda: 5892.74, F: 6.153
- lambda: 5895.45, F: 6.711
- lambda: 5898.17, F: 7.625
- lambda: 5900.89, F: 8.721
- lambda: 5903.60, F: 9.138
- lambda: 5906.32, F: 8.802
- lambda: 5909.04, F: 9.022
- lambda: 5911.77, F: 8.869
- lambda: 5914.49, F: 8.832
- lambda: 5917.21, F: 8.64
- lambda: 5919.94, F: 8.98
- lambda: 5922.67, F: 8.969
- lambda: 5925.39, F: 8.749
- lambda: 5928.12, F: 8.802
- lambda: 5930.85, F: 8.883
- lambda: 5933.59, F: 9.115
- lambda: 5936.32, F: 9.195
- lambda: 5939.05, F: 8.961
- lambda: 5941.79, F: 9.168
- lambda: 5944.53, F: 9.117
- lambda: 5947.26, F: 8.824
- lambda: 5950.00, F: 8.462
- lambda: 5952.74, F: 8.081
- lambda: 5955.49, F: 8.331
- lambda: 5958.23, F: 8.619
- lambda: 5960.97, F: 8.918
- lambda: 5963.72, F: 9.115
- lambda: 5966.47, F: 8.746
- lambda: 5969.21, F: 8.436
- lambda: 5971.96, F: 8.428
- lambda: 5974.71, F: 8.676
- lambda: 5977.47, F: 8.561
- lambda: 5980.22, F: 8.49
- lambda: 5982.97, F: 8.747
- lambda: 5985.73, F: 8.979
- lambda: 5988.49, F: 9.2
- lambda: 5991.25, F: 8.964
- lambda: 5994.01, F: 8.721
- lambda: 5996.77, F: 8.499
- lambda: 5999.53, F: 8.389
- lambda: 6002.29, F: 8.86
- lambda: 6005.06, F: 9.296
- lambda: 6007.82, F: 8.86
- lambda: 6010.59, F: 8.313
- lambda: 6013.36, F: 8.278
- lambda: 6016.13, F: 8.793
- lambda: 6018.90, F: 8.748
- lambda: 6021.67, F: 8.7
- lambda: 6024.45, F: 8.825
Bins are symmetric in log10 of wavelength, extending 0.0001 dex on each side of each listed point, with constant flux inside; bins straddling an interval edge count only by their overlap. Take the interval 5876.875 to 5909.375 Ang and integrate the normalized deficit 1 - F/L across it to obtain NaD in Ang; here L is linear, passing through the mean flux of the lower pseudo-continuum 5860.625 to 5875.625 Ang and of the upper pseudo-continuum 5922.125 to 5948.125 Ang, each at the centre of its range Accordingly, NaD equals 5.9 Ang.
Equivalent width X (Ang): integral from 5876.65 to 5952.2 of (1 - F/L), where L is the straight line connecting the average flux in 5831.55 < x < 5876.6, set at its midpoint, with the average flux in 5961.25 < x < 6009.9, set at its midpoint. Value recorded 5.7 Ang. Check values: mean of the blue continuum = 9.06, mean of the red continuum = 8.76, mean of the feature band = 8.25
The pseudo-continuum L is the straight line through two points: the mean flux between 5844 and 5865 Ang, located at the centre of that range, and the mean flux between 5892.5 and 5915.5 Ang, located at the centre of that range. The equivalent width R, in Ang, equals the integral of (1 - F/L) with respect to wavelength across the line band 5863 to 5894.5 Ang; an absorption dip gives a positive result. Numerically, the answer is 3.4 Ang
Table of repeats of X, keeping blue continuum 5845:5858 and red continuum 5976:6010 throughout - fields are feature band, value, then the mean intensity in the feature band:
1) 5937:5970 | 0.32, 8.75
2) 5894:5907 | 1.08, 8.16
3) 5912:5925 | 0.03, 8.85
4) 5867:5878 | -0.41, 9.25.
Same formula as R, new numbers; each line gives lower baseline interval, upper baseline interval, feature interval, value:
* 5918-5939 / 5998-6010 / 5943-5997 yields 1.1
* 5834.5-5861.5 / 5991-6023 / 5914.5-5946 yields -0.4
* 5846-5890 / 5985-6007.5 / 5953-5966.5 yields 0.0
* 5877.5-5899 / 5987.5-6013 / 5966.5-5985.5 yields -0.7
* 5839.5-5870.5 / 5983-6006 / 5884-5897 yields 4.3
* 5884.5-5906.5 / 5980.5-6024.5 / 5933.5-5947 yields -2.3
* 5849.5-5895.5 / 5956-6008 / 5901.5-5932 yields -2.1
